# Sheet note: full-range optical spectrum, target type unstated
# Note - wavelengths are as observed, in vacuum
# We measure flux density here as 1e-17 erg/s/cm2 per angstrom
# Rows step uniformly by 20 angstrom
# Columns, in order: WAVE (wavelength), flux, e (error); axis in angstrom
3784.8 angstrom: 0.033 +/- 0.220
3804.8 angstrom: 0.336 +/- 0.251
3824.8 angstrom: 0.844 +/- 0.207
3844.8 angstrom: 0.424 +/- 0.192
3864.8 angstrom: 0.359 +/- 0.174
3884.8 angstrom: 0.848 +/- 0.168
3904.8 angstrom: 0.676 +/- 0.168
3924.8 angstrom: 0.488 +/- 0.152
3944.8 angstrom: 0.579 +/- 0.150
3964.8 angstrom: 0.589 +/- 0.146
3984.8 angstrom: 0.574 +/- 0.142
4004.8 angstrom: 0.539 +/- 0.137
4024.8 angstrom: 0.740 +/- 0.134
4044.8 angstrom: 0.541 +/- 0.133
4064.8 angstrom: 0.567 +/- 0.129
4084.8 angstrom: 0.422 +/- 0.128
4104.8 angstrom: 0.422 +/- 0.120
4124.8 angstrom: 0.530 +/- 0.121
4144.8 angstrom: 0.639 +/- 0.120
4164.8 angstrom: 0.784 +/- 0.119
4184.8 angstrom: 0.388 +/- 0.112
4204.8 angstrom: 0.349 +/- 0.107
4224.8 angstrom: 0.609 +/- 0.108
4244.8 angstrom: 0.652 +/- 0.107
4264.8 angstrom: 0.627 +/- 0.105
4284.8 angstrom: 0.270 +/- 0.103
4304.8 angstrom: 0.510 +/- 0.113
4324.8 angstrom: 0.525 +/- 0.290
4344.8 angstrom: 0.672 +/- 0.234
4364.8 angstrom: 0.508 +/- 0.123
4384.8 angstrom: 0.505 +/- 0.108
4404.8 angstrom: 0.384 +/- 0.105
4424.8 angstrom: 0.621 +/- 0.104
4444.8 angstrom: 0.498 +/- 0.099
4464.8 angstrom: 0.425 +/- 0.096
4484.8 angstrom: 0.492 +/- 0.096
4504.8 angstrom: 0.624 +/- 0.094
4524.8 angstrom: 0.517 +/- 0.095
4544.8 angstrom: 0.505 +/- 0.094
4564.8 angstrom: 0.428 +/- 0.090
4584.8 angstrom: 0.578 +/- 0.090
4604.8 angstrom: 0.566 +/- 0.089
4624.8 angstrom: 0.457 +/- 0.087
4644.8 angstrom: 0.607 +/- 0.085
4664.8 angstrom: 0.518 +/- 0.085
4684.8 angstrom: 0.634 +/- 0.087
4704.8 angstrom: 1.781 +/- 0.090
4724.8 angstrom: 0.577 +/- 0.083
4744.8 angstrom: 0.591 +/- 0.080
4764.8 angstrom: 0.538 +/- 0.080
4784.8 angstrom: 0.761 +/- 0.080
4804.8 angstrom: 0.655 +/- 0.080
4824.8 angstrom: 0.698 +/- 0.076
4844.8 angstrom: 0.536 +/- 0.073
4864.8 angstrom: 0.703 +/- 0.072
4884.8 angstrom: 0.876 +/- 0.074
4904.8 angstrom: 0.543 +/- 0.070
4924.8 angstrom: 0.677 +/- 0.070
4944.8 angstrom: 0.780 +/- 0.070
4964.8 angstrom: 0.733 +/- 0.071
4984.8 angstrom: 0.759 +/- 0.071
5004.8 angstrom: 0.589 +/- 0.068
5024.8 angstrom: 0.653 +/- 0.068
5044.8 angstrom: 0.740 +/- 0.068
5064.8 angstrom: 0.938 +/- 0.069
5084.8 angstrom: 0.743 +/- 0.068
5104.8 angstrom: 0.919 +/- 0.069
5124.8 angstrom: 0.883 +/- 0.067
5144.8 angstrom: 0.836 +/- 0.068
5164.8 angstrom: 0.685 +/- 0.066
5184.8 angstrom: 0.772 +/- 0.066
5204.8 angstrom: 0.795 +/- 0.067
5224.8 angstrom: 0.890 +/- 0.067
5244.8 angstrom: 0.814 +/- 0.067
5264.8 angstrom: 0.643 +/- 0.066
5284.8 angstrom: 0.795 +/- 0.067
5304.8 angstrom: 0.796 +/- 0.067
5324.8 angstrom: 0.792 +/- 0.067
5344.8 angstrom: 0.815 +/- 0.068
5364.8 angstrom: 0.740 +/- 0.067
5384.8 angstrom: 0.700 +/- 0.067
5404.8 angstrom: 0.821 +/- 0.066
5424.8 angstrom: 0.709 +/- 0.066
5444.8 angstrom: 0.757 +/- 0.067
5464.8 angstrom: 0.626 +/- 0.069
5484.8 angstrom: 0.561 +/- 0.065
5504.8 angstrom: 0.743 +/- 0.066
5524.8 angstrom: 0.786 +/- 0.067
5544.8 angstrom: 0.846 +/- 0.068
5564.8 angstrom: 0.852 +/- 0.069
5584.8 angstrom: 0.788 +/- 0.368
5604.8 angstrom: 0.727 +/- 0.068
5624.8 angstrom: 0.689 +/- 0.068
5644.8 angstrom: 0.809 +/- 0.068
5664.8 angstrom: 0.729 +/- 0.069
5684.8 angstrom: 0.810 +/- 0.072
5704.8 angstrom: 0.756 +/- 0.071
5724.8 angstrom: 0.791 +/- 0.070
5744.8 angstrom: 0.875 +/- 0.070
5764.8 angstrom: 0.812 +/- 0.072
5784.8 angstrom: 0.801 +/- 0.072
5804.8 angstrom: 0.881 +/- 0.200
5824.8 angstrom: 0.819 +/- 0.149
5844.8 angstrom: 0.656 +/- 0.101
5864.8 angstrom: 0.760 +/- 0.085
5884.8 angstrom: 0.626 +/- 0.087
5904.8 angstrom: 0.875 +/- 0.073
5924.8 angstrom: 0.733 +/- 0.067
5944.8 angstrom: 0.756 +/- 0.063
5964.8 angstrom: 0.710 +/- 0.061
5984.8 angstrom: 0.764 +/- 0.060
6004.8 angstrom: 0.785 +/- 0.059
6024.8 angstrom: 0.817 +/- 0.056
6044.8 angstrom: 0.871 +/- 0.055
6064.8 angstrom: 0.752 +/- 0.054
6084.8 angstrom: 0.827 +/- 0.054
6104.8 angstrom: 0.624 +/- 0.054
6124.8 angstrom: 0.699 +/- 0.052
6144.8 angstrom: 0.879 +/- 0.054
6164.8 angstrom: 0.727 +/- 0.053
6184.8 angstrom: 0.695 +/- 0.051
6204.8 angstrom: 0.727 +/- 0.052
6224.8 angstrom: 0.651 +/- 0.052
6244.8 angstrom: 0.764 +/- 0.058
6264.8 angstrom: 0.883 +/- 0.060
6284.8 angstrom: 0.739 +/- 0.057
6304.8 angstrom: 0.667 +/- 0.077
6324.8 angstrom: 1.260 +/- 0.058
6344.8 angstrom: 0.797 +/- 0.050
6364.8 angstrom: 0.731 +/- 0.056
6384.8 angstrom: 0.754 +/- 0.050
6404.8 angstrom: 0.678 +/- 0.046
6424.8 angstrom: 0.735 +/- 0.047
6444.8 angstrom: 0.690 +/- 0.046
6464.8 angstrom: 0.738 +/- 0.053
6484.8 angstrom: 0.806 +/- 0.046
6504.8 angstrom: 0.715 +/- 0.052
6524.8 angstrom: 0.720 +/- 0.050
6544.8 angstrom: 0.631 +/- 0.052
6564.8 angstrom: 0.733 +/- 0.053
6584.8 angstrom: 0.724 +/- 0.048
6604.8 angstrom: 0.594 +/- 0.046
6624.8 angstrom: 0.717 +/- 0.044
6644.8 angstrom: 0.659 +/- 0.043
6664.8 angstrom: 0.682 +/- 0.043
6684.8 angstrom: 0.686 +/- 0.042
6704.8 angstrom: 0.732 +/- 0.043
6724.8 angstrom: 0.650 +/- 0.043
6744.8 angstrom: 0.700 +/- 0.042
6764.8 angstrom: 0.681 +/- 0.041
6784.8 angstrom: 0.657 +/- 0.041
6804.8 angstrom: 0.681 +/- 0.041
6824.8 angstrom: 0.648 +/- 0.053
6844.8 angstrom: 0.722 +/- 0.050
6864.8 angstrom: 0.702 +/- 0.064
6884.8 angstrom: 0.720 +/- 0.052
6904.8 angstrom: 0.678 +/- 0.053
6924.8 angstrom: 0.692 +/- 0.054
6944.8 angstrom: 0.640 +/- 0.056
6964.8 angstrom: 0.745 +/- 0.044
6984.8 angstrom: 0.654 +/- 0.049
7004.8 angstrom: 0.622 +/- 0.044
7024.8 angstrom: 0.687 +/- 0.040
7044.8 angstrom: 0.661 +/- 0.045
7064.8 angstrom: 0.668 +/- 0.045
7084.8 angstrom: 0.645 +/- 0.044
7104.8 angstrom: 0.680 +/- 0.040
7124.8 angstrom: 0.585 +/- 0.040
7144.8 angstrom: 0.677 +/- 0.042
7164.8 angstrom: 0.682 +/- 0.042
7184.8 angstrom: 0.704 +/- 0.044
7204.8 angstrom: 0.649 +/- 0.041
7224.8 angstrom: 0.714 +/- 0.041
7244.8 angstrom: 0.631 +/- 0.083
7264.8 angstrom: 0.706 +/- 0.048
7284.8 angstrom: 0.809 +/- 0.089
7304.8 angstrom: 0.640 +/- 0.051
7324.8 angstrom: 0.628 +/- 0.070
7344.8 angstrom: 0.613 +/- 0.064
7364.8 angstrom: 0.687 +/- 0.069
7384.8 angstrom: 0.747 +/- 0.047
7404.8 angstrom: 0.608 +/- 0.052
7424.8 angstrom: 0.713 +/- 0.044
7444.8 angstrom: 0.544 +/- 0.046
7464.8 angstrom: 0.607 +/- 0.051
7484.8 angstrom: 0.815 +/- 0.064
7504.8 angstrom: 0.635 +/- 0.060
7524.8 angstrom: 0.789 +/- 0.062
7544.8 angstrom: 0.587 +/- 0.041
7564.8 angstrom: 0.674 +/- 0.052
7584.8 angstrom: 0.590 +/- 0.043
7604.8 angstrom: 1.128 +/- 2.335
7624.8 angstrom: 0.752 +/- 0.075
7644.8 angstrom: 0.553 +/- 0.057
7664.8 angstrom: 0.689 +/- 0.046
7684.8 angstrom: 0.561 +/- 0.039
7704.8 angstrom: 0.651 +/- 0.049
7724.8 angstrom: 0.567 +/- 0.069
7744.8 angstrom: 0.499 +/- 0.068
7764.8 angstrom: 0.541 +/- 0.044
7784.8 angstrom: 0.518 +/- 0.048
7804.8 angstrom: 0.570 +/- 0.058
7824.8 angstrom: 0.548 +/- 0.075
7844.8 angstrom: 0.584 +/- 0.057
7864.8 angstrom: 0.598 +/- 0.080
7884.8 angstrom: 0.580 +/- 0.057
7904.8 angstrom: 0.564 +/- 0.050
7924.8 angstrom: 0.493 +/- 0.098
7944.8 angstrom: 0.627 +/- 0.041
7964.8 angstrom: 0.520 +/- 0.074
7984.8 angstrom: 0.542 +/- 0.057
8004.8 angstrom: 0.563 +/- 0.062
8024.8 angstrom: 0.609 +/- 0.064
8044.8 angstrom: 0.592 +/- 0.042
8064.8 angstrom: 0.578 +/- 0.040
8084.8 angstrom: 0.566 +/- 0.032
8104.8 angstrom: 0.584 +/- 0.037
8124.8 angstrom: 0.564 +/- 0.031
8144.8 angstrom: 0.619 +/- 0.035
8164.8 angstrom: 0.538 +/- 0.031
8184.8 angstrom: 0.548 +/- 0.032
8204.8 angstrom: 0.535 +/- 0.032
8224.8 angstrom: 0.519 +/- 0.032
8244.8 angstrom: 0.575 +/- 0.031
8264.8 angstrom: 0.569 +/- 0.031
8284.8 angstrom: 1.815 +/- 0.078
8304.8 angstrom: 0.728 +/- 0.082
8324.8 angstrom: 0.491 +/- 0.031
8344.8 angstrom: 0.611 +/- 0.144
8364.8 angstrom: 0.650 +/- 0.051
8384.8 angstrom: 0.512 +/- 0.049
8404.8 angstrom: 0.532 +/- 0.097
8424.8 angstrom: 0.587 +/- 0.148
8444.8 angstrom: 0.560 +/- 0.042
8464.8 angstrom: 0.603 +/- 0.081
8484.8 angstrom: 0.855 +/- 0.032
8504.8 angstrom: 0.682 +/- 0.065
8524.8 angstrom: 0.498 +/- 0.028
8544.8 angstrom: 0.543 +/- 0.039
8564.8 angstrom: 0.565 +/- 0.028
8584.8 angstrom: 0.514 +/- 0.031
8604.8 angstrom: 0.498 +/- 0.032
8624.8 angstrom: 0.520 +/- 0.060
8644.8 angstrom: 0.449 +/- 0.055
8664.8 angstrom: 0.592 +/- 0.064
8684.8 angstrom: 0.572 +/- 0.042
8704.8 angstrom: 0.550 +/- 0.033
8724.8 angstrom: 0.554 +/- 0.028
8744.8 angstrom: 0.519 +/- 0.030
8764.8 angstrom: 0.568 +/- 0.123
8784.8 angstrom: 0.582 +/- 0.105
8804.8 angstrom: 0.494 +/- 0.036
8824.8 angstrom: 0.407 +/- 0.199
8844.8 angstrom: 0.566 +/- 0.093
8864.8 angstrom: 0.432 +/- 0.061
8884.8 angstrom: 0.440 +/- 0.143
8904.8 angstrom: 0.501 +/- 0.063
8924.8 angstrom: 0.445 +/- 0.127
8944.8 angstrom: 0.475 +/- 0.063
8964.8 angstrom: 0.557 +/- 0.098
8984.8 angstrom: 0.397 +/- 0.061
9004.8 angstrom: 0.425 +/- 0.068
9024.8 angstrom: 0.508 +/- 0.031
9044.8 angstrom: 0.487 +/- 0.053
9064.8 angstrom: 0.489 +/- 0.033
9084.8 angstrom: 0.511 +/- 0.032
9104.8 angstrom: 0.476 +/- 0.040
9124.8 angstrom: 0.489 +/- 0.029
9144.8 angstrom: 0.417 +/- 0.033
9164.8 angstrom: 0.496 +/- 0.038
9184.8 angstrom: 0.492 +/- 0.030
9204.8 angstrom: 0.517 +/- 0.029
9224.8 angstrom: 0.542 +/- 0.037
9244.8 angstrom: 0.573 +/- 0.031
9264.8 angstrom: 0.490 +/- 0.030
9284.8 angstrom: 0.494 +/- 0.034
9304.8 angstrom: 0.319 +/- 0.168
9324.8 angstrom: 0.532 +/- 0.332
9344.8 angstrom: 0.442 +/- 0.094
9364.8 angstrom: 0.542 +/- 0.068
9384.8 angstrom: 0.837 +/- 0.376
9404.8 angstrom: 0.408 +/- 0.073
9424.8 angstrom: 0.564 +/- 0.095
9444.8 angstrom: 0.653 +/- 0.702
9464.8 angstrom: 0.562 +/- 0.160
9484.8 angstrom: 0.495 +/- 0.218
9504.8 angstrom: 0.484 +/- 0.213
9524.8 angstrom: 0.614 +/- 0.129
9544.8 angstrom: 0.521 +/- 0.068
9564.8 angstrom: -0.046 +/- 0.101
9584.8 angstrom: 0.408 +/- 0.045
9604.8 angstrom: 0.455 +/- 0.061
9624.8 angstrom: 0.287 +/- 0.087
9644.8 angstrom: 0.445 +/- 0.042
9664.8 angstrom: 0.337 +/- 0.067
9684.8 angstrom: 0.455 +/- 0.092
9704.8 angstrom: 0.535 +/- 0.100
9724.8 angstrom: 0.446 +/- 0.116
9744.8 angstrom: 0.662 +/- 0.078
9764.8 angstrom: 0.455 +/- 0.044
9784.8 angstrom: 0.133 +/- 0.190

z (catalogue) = 0.26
